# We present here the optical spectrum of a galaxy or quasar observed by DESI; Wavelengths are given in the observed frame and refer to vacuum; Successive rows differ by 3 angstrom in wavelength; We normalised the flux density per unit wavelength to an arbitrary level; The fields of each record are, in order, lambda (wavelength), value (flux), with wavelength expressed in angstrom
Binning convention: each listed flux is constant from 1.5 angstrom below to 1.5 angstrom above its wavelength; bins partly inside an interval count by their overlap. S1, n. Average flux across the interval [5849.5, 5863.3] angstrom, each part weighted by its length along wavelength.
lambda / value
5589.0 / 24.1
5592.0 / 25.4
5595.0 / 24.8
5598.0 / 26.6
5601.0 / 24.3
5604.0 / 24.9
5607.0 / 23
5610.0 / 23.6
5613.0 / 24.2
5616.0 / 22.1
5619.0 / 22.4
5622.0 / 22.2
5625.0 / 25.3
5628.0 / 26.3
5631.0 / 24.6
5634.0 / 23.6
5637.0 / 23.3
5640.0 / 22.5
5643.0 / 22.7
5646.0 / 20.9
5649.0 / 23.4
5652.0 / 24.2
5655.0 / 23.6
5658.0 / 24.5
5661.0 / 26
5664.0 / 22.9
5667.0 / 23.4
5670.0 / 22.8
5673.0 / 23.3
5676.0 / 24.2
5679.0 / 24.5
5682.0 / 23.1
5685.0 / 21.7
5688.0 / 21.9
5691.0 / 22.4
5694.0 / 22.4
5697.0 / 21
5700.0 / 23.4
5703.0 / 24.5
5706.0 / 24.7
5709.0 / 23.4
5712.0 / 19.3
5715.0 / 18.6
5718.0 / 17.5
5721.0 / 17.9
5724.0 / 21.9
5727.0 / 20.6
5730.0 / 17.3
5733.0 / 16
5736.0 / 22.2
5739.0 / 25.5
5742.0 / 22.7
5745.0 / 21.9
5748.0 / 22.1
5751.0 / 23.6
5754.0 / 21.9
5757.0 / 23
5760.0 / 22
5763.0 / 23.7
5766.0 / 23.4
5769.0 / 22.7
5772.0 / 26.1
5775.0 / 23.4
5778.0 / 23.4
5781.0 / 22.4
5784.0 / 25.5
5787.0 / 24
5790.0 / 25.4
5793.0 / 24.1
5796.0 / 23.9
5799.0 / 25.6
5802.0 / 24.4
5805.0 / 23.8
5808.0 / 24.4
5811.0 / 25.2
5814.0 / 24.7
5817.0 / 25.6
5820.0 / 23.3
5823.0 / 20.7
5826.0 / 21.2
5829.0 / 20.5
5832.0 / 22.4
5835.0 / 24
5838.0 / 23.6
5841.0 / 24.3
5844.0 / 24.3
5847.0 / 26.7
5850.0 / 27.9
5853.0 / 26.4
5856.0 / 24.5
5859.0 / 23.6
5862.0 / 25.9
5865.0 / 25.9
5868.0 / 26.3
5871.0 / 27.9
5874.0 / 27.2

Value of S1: 25.5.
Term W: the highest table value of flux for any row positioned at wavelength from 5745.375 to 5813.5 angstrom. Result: 26.1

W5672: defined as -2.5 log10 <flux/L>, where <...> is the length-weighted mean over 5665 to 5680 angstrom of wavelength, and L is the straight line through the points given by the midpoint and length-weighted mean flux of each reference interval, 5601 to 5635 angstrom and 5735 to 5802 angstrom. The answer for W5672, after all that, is 0.01 mag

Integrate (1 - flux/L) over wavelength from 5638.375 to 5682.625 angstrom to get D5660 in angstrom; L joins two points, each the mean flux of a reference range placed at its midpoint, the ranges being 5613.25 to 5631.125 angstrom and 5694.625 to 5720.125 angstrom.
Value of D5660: -1.4 angstrom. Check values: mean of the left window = 23.8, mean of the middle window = 23.5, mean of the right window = 21.5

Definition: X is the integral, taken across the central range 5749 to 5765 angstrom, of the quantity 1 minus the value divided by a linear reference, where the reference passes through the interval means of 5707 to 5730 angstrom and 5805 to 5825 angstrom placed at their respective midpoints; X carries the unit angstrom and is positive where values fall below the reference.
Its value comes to -1.0 angstrom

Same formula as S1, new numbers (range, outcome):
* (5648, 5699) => 23.3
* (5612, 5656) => 23.4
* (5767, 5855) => 24.1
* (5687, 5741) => 21.1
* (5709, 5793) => 22.1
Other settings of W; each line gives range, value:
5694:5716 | 24.7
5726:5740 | 25.5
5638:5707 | 26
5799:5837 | 25.6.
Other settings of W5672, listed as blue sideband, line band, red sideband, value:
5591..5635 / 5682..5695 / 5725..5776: 0.04 mag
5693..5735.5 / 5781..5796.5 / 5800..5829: -0.07 mag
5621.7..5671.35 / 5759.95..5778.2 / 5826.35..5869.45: 0.03 mag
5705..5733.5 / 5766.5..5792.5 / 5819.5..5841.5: -0.14 mag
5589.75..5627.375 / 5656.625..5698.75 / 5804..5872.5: 0.05 mag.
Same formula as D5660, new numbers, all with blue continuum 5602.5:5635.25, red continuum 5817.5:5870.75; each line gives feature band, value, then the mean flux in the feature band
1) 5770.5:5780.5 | 0.0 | 24.1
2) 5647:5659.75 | 0.0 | 23.8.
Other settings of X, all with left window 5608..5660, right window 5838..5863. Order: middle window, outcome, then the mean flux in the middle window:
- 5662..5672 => 0.3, 23.2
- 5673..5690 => 0.6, 23.1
